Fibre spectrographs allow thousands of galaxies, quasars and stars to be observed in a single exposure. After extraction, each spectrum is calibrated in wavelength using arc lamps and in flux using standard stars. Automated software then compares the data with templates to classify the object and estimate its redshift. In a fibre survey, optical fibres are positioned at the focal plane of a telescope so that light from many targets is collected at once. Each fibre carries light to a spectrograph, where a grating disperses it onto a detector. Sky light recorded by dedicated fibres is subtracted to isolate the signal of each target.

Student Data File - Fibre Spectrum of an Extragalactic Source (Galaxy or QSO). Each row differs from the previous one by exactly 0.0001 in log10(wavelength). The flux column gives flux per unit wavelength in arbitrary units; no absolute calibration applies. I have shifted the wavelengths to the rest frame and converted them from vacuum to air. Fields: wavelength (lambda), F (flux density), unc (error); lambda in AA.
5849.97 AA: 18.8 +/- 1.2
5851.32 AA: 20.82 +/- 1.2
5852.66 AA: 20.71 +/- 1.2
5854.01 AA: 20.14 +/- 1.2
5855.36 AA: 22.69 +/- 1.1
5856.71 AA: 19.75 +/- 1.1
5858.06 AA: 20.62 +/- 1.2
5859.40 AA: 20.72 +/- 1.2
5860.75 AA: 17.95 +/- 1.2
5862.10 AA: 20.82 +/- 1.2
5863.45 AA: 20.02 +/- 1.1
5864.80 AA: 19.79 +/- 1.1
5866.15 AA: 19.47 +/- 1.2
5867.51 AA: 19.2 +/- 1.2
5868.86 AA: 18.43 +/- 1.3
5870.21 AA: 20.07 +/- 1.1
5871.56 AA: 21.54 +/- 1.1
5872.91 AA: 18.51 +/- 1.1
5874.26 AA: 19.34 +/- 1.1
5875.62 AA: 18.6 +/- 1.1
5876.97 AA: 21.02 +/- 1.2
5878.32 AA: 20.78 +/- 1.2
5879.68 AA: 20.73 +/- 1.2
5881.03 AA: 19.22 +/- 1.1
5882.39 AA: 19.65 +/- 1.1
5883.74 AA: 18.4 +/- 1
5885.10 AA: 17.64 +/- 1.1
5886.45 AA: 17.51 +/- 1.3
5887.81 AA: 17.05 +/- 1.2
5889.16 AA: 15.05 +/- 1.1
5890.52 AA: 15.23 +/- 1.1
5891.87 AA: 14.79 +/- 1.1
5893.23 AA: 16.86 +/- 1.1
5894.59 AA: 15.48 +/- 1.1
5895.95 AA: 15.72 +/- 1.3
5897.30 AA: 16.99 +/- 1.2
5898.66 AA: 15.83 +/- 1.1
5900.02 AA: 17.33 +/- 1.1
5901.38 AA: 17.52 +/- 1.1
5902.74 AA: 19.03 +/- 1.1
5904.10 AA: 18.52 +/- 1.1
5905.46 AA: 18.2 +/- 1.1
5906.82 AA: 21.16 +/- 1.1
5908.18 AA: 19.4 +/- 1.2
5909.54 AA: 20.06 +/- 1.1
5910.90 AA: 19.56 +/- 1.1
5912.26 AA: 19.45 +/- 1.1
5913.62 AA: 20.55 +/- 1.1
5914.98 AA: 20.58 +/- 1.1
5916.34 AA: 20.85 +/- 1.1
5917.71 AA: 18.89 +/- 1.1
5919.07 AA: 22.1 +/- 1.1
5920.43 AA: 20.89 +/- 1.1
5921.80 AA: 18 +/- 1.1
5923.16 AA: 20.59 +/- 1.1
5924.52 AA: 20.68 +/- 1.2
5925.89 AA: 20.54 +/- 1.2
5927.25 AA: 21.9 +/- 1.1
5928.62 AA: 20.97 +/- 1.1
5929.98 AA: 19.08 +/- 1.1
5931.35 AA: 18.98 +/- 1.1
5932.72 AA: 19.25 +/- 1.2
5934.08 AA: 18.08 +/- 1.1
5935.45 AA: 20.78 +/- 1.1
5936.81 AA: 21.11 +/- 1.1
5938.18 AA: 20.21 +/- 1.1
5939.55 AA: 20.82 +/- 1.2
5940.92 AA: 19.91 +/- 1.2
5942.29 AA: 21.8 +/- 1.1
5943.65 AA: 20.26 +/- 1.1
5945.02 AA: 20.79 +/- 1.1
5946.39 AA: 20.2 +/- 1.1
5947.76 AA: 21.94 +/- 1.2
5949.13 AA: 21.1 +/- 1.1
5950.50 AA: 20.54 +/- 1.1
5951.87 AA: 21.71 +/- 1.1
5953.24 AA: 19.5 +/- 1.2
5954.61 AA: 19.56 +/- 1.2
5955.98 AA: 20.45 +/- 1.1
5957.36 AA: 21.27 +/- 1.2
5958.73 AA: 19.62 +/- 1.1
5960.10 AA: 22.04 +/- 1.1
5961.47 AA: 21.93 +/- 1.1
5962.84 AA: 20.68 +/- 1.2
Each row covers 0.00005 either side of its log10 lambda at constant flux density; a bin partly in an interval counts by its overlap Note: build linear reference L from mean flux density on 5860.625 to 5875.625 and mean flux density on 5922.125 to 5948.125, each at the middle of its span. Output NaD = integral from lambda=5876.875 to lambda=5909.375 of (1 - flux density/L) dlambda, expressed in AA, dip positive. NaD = 3.3 AA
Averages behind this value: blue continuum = 19.6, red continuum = 20.4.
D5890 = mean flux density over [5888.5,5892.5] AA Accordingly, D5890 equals 15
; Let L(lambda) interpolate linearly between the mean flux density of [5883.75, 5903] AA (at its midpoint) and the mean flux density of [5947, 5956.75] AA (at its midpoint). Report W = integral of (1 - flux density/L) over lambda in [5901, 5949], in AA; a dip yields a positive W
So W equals -3.4 AA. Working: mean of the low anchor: 16.6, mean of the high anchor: 20.7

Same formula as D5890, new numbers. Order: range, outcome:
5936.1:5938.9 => 20.7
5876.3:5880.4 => 20.8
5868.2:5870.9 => 19.3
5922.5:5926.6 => 20.6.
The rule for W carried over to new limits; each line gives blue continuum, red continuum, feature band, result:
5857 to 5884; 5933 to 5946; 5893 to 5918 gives 1.91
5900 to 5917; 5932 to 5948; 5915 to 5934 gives -0.20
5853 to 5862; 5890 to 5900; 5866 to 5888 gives -1.50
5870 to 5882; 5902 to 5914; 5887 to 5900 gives 2.47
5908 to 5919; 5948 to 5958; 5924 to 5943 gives 0.06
